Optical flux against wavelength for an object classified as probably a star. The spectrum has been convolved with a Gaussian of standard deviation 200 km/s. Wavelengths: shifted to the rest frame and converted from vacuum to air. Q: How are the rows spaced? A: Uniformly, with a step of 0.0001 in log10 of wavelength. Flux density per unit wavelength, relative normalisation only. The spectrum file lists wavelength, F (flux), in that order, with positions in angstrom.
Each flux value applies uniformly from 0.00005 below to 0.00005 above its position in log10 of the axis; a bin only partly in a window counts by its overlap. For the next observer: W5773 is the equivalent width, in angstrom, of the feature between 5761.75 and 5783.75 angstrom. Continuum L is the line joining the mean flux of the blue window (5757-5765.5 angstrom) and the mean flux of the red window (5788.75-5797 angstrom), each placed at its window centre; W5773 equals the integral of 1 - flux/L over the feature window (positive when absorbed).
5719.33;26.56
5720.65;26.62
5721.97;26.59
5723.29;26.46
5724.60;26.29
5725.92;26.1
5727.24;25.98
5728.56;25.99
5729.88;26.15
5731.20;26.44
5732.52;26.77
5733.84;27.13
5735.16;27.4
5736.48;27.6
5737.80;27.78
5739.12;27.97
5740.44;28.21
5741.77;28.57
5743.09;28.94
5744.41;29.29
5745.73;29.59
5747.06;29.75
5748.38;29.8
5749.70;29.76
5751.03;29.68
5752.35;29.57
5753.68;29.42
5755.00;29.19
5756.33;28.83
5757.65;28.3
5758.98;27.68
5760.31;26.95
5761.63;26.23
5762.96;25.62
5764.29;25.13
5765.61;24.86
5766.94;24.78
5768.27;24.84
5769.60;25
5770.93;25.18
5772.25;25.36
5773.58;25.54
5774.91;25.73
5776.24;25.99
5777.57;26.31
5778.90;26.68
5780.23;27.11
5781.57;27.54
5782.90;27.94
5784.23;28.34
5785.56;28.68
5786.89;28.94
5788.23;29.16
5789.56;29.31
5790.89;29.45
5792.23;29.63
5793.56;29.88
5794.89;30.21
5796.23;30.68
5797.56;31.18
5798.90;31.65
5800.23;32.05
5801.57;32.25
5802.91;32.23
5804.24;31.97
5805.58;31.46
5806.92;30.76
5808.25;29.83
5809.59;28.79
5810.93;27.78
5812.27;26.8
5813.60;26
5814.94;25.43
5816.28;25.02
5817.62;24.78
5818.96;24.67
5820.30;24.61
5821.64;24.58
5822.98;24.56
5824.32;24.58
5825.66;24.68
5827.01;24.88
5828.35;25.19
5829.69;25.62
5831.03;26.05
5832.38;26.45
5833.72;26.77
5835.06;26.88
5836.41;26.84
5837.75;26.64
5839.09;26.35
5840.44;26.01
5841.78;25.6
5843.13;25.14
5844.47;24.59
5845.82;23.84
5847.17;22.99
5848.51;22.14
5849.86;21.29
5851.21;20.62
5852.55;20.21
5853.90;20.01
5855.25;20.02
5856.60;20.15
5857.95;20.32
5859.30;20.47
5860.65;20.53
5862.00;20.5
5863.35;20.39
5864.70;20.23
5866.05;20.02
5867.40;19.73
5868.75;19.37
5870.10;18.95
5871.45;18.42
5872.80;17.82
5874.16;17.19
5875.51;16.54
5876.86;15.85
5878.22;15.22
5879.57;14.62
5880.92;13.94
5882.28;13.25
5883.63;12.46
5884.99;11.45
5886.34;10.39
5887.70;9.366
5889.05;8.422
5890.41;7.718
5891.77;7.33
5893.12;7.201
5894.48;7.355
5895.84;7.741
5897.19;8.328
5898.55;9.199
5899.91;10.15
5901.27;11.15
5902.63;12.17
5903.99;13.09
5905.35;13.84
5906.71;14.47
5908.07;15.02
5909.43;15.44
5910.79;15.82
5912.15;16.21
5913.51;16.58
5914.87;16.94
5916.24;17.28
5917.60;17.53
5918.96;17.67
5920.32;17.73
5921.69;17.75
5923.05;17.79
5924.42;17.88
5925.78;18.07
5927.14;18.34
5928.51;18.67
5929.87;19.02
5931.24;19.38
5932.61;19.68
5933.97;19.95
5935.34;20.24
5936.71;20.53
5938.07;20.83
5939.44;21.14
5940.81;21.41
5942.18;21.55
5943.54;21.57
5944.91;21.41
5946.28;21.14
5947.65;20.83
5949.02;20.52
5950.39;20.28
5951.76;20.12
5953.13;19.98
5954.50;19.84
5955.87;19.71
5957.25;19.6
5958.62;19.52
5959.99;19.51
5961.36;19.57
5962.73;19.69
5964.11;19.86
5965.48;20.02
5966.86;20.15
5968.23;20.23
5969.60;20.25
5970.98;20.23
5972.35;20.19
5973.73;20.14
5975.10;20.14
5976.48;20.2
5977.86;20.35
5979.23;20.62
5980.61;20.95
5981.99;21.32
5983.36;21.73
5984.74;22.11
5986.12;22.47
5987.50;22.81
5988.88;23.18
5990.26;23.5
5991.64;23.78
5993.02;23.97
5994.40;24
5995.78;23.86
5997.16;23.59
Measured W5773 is 1.5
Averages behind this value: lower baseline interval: 26.5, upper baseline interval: 29.9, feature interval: 25.9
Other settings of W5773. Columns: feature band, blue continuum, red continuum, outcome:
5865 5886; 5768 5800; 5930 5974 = 6.7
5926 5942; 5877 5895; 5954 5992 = -3.5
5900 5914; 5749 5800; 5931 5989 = 5.2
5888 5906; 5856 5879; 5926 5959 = 9.2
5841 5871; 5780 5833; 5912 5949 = 4.0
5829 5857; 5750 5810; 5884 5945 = -2.2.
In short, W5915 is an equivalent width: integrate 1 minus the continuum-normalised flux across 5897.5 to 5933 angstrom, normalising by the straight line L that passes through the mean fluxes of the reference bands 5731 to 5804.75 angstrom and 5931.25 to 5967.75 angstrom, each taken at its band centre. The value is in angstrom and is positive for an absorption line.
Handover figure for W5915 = 9.5 angstrom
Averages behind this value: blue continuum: 28.2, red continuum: 20.3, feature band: 15.9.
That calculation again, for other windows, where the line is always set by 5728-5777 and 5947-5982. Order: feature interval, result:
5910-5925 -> 3.13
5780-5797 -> -1.93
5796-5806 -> -2.36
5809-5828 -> -0.30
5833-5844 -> -0.83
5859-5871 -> 1.80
